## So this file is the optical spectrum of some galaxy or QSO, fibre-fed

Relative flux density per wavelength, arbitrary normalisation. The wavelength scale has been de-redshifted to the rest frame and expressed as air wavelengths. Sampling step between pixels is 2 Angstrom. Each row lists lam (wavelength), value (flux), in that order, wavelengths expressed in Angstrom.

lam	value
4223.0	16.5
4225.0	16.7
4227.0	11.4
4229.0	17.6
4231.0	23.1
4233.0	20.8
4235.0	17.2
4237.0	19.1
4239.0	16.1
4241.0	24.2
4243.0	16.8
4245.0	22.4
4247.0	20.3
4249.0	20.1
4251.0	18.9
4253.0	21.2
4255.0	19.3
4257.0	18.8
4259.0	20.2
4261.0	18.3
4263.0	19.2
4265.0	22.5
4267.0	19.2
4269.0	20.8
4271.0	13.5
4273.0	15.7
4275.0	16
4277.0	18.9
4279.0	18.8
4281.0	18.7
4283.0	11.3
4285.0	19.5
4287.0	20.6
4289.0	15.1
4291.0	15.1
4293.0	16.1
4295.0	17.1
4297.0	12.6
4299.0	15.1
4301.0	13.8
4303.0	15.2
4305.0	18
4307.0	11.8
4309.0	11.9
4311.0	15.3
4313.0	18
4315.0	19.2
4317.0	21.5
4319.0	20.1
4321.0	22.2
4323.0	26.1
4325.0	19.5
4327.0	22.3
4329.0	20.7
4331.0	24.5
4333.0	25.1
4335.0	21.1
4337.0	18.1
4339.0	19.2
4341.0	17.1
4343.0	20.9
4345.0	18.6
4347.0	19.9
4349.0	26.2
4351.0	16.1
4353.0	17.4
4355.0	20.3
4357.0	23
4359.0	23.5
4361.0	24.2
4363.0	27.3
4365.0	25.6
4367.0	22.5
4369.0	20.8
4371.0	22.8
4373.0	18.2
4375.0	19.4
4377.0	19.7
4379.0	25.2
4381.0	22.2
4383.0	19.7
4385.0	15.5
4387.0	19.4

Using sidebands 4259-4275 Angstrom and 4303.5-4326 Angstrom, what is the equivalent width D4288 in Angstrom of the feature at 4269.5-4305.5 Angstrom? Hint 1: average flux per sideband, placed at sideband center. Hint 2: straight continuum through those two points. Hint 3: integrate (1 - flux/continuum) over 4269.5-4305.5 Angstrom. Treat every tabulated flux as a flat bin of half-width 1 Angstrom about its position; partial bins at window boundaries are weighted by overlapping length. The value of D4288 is 4.3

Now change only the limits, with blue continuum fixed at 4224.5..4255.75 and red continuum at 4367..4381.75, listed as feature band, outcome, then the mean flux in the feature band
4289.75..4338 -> 4.73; 18.3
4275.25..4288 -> 1.24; 17.9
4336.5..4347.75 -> 0.95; 19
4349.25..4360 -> 0.23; 20.5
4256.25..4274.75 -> 0.88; 18.6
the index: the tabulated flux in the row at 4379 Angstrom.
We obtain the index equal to 25.2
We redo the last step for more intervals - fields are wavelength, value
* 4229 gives 17.6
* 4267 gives 19.2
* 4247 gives 20.3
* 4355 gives 20.3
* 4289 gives 15.1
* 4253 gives 21.2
